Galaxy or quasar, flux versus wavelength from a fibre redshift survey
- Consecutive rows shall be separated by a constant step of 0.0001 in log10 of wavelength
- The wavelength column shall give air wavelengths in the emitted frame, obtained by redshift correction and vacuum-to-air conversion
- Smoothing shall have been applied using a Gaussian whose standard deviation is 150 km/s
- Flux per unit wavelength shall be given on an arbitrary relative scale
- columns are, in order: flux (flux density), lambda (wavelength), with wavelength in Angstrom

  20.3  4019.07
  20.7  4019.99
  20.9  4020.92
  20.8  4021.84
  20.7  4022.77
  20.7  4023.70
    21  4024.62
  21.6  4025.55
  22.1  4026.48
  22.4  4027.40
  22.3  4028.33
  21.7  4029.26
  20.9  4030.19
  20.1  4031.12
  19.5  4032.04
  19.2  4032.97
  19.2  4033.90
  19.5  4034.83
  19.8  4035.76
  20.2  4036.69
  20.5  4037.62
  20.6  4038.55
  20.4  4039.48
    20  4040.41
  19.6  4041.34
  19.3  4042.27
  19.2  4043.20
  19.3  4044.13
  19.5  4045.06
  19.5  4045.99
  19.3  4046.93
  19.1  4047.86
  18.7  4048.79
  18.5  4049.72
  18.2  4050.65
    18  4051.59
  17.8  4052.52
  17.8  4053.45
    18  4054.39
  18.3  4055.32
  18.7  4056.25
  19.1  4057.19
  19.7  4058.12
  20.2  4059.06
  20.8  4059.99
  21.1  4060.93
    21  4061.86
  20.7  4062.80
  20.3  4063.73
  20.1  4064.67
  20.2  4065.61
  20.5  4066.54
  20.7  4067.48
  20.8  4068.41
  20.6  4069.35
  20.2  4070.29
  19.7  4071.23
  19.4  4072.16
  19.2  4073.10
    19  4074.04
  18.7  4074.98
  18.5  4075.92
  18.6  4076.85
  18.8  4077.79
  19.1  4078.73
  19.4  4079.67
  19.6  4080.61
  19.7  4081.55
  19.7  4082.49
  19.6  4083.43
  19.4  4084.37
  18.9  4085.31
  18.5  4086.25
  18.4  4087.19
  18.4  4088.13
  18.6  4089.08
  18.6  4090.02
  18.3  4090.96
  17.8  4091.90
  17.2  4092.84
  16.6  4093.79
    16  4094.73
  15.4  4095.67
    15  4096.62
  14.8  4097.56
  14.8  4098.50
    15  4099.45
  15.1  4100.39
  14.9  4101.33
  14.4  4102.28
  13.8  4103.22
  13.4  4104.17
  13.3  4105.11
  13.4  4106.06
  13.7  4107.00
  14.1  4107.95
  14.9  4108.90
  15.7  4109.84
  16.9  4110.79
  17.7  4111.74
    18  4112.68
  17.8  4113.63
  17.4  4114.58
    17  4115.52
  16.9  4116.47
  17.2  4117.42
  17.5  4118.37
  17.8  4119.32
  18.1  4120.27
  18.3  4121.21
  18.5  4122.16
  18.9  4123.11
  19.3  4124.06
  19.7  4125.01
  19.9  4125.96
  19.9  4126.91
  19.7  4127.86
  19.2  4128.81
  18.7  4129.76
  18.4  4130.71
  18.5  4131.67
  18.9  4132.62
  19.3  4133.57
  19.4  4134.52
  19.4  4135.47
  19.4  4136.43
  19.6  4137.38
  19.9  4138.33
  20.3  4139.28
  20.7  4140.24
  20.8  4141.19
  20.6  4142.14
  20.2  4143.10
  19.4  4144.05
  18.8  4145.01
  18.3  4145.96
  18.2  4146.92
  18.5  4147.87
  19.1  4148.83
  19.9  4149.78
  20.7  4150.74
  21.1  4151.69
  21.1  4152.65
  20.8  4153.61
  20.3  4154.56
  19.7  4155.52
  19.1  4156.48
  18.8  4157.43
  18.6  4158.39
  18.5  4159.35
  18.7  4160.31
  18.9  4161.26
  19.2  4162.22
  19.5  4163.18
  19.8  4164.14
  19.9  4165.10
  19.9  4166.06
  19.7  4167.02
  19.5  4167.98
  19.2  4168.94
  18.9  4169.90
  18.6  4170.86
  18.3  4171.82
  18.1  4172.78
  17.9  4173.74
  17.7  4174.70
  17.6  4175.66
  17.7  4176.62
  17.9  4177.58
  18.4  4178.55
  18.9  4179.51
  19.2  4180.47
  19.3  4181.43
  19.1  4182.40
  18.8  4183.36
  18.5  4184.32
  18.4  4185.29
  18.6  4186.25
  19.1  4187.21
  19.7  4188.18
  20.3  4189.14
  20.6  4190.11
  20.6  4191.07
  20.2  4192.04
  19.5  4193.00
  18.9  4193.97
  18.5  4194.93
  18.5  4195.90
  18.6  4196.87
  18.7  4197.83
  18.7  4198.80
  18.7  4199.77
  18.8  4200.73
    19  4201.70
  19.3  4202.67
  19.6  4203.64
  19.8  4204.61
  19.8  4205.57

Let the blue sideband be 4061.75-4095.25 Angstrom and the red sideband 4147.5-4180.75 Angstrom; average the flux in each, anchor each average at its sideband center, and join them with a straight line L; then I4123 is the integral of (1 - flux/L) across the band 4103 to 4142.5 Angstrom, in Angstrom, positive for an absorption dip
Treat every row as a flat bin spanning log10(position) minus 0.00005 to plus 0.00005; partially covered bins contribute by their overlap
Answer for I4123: 2.5 Angstrom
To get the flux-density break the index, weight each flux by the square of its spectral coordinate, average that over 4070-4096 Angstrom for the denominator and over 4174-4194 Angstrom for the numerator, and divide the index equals 1.1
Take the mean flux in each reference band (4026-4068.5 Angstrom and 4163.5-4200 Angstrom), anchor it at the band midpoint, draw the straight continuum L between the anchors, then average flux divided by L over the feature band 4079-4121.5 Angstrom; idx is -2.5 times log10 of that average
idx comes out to 0.16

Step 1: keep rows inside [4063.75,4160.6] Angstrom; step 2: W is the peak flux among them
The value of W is 21.1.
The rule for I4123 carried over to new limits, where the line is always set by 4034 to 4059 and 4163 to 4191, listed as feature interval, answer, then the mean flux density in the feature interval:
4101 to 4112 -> 2.6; 14.6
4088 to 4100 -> 1.6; 16.6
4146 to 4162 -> -0.4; 19.5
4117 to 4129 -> 0.2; 18.8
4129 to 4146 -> -0.4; 19.5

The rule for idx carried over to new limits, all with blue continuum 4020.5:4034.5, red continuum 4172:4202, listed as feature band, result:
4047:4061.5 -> 0.09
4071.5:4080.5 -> 0.07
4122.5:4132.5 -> 0.02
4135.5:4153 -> -0.02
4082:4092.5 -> 0.08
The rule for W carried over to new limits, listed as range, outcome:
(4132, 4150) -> 20.8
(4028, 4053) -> 22.3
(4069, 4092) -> 20.6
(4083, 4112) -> 19.6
